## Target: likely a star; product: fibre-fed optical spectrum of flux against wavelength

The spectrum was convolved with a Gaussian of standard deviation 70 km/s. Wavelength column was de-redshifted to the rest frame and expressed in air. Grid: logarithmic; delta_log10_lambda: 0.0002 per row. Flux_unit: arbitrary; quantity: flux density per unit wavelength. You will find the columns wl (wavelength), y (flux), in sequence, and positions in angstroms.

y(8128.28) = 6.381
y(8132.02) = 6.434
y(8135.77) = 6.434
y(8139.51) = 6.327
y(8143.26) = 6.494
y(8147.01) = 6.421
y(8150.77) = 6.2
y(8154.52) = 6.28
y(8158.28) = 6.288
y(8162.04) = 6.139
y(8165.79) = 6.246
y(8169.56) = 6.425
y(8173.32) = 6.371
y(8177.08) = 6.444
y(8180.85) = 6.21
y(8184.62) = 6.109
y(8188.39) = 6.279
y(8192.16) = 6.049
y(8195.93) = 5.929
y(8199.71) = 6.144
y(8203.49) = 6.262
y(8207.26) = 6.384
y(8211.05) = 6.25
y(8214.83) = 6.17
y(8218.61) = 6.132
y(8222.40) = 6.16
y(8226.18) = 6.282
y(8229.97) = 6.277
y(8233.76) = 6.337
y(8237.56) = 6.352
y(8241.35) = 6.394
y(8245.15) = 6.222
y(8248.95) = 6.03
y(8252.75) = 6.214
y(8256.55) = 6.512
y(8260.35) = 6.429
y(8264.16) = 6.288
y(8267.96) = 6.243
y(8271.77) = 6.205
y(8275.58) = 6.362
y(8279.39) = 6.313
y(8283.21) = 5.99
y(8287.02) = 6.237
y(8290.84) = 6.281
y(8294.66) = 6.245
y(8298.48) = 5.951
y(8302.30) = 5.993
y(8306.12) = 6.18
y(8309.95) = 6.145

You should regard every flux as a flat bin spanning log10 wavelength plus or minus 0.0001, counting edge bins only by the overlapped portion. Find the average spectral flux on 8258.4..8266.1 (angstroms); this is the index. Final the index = 6.36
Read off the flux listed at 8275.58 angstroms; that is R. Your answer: 6.362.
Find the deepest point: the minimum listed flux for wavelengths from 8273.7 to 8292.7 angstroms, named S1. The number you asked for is 5.99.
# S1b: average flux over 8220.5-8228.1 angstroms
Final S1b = 6.22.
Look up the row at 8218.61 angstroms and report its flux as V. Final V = 6.132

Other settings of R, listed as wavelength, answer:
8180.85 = 6.21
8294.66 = 6.245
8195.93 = 5.929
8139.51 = 6.327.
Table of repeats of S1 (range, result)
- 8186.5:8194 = 6.049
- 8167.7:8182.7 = 6.21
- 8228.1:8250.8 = 6.03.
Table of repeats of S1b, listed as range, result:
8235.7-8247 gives 6.32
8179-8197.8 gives 6.12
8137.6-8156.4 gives 6.35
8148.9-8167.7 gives 6.23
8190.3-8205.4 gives 6.1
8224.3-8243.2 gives 6.33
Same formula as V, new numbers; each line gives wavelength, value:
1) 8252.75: 6.214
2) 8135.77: 6.434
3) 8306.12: 6.18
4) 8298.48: 5.951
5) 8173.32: 6.371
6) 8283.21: 5.99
